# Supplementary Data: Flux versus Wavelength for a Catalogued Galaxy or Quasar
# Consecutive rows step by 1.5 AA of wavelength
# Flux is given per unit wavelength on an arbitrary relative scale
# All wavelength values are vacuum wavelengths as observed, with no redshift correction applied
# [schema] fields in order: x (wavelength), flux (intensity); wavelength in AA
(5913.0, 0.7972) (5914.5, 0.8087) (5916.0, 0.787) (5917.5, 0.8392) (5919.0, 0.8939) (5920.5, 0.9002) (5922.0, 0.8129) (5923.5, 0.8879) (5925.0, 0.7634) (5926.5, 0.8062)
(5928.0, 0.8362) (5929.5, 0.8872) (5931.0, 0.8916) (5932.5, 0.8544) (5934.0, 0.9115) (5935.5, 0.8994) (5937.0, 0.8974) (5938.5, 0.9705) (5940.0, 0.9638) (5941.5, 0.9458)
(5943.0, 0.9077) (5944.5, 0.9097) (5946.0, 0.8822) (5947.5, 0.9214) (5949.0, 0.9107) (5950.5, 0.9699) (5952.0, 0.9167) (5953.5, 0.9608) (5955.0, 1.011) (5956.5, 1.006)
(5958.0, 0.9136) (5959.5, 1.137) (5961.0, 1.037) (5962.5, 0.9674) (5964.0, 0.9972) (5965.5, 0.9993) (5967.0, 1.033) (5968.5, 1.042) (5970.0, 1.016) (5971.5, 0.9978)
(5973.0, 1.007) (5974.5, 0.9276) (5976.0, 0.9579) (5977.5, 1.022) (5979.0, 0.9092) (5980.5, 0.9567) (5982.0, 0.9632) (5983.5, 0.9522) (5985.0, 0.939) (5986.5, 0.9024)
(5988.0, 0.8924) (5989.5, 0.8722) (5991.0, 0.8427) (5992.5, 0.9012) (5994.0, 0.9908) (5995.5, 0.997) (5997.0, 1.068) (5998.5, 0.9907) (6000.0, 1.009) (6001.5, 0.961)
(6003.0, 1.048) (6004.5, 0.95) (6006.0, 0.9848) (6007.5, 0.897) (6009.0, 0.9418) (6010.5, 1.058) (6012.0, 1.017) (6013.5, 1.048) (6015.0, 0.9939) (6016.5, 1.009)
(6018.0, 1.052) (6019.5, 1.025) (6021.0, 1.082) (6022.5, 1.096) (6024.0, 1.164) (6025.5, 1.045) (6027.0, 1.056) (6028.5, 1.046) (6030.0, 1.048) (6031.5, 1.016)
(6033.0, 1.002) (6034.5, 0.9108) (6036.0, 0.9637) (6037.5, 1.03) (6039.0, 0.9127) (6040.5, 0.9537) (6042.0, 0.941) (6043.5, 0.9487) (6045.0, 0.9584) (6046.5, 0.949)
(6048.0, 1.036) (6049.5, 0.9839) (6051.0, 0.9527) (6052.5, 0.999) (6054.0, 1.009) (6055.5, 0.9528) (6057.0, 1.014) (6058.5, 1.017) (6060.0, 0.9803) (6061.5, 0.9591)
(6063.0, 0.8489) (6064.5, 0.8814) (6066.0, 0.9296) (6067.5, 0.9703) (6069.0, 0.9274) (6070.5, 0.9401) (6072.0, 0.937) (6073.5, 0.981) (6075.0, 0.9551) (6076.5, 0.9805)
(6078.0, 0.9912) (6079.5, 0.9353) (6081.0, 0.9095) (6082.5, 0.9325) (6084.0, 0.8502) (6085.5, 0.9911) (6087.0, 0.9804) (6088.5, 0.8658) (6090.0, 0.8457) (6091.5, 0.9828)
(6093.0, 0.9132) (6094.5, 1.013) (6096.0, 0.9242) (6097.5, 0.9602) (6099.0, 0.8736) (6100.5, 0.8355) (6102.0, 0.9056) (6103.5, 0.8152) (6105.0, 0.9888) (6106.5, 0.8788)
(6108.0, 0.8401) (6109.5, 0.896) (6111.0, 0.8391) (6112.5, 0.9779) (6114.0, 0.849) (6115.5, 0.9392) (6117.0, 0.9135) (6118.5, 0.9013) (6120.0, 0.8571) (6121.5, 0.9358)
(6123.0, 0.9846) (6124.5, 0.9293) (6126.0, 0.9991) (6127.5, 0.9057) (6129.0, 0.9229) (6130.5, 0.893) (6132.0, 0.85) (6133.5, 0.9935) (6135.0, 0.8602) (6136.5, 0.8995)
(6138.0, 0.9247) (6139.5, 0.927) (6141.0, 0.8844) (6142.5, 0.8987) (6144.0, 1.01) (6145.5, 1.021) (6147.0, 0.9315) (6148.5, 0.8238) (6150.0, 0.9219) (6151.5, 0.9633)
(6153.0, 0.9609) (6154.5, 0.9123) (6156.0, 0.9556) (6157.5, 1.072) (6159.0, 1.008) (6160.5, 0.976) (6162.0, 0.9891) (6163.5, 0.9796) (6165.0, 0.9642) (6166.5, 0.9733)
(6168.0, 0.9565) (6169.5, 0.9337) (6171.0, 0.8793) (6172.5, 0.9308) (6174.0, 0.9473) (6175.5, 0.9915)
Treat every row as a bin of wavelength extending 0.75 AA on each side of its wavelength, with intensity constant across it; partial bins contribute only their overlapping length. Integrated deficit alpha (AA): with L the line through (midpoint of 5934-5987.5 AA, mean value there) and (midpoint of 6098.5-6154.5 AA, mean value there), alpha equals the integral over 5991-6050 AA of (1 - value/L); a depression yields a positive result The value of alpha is -3.46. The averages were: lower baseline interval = 0.963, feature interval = 1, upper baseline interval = 0.912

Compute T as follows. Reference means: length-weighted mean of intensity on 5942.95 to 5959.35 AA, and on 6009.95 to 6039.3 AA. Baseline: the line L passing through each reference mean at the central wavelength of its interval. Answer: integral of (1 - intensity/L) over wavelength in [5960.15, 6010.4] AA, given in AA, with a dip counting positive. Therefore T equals 0.72 AA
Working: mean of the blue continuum 0.946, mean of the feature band 0.97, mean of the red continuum 1.03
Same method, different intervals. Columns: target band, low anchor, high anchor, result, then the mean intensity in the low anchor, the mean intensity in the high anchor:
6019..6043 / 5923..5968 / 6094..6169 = -2.2 AA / 0.934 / 0.928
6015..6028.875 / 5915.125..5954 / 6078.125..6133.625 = -2.4 AA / 0.889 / 0.914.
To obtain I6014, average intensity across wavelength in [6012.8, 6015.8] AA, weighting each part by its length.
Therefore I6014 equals 1.02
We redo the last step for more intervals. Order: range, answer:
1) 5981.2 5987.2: 0.94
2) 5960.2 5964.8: 1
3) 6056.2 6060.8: 1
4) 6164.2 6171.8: 0.942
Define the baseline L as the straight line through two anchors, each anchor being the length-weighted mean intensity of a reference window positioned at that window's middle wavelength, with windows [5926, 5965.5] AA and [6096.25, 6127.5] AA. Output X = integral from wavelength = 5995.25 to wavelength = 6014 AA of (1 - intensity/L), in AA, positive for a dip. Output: -1.4 AA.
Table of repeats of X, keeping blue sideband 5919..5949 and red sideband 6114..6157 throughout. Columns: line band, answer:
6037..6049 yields -0.8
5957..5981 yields -2.7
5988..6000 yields -0.7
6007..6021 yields -1.7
